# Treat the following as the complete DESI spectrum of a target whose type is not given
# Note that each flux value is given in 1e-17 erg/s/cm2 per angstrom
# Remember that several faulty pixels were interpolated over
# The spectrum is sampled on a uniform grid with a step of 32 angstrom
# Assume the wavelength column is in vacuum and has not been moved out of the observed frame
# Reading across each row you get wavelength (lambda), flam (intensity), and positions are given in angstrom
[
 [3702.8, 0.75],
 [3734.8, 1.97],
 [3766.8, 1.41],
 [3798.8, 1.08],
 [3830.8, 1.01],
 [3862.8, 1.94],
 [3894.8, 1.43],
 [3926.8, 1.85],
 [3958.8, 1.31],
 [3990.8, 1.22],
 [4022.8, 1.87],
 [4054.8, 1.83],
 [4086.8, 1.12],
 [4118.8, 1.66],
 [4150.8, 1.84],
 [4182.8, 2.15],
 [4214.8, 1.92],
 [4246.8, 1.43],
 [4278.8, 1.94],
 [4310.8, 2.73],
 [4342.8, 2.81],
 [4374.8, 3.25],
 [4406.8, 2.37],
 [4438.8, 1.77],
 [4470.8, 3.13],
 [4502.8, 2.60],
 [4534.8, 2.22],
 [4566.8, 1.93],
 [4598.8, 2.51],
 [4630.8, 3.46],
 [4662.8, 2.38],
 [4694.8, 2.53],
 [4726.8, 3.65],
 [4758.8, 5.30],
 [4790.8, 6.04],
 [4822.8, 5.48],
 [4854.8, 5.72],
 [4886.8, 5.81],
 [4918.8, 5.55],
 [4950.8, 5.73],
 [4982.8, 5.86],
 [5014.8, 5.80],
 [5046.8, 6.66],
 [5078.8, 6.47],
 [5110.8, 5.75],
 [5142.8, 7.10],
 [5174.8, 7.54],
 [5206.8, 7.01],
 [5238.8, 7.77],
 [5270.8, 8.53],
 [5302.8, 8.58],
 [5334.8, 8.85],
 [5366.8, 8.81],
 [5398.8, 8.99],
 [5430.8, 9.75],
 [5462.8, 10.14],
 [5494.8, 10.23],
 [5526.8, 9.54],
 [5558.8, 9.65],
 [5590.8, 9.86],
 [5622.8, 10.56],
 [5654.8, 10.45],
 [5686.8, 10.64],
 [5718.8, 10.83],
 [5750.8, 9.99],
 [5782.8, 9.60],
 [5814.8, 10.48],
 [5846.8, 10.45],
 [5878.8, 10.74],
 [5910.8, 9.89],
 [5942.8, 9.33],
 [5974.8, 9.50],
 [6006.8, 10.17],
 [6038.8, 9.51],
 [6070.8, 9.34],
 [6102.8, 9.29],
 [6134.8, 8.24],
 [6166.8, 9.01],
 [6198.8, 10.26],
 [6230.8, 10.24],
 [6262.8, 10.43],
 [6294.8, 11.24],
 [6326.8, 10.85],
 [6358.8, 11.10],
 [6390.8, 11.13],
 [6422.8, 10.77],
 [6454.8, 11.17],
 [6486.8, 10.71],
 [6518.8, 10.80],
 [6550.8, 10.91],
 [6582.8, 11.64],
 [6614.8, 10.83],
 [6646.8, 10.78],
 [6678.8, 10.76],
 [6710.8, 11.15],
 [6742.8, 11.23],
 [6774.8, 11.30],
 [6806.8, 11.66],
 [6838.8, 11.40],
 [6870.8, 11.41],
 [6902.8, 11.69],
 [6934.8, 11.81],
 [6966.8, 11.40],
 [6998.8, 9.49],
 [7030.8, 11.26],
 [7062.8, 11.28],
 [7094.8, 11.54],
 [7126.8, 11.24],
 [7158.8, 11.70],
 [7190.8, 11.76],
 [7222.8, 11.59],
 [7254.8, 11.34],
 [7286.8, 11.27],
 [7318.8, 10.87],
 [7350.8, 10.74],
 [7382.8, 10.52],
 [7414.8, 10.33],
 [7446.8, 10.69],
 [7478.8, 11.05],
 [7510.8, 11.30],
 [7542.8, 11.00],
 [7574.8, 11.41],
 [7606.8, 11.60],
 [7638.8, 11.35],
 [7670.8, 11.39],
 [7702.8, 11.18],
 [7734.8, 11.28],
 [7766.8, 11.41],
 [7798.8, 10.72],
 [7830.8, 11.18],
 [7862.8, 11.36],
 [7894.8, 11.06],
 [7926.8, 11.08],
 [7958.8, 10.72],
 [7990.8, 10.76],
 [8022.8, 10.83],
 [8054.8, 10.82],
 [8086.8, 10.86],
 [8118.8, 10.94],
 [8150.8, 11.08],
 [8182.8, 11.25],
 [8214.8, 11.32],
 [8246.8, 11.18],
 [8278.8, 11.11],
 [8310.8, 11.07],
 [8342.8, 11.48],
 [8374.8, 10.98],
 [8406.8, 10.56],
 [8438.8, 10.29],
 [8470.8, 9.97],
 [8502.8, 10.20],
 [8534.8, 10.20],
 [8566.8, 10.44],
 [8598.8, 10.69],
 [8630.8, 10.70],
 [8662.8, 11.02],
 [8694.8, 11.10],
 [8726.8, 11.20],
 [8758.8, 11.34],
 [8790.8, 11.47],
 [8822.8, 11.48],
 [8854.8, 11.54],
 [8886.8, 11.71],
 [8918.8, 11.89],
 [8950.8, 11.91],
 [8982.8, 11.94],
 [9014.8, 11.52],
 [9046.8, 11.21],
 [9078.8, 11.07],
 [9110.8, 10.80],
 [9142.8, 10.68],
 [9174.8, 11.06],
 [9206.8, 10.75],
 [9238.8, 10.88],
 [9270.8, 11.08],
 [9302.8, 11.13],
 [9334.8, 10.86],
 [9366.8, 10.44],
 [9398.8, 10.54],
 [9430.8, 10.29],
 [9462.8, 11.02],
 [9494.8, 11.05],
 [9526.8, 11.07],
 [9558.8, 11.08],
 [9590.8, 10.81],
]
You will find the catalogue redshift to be 0.187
